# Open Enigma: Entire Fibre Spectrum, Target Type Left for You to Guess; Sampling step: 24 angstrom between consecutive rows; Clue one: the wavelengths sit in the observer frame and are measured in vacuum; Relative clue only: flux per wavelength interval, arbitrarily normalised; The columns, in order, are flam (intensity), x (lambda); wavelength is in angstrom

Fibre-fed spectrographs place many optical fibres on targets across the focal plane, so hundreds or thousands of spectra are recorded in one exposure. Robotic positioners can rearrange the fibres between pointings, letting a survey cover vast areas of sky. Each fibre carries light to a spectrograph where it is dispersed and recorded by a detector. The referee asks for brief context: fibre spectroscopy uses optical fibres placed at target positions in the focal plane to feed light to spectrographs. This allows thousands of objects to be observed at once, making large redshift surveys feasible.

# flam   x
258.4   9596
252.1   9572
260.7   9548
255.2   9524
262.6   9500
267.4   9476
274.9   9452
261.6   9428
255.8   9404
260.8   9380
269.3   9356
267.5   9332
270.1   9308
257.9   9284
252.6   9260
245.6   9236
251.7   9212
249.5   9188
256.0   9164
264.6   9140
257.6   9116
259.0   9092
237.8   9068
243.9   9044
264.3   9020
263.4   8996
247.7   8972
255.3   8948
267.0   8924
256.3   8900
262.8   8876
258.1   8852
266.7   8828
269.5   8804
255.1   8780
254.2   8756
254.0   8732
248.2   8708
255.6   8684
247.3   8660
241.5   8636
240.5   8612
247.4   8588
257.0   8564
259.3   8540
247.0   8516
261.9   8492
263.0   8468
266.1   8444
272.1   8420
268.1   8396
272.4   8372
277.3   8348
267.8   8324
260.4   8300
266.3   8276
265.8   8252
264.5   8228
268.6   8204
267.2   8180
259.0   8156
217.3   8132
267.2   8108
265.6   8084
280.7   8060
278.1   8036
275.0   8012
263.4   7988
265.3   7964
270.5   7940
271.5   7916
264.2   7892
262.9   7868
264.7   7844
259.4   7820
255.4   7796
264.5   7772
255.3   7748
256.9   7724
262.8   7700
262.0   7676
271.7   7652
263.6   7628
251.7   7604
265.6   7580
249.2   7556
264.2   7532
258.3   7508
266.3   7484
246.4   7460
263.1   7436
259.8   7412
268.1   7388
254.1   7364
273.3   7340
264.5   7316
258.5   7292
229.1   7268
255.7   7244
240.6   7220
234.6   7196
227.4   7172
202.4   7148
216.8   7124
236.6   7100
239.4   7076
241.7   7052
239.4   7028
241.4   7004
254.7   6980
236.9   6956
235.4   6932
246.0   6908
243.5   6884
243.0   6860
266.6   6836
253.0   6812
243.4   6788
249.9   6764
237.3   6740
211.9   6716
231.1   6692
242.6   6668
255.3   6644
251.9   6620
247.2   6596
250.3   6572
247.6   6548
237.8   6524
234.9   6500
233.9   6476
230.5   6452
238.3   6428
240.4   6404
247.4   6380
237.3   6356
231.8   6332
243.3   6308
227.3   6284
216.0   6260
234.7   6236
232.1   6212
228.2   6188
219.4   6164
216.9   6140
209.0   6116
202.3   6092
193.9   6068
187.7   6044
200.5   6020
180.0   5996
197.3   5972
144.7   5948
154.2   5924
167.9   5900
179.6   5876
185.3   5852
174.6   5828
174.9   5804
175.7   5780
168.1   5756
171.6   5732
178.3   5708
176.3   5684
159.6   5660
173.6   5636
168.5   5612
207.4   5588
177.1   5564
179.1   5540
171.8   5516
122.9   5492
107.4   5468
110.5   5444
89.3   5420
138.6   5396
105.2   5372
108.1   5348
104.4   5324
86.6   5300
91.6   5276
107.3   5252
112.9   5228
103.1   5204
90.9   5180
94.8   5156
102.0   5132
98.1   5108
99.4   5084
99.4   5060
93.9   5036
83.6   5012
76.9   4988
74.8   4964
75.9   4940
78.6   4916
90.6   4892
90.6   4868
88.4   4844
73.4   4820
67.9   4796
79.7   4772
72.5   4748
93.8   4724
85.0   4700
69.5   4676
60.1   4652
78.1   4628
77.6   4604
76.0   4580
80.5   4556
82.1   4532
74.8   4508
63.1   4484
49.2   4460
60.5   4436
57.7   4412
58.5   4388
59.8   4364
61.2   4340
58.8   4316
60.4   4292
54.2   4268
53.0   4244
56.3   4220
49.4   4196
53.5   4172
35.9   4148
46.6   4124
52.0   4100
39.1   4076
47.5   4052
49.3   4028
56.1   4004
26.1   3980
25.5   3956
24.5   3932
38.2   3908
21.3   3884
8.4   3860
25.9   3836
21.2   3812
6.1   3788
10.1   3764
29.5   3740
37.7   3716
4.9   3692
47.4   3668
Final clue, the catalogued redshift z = 0.380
